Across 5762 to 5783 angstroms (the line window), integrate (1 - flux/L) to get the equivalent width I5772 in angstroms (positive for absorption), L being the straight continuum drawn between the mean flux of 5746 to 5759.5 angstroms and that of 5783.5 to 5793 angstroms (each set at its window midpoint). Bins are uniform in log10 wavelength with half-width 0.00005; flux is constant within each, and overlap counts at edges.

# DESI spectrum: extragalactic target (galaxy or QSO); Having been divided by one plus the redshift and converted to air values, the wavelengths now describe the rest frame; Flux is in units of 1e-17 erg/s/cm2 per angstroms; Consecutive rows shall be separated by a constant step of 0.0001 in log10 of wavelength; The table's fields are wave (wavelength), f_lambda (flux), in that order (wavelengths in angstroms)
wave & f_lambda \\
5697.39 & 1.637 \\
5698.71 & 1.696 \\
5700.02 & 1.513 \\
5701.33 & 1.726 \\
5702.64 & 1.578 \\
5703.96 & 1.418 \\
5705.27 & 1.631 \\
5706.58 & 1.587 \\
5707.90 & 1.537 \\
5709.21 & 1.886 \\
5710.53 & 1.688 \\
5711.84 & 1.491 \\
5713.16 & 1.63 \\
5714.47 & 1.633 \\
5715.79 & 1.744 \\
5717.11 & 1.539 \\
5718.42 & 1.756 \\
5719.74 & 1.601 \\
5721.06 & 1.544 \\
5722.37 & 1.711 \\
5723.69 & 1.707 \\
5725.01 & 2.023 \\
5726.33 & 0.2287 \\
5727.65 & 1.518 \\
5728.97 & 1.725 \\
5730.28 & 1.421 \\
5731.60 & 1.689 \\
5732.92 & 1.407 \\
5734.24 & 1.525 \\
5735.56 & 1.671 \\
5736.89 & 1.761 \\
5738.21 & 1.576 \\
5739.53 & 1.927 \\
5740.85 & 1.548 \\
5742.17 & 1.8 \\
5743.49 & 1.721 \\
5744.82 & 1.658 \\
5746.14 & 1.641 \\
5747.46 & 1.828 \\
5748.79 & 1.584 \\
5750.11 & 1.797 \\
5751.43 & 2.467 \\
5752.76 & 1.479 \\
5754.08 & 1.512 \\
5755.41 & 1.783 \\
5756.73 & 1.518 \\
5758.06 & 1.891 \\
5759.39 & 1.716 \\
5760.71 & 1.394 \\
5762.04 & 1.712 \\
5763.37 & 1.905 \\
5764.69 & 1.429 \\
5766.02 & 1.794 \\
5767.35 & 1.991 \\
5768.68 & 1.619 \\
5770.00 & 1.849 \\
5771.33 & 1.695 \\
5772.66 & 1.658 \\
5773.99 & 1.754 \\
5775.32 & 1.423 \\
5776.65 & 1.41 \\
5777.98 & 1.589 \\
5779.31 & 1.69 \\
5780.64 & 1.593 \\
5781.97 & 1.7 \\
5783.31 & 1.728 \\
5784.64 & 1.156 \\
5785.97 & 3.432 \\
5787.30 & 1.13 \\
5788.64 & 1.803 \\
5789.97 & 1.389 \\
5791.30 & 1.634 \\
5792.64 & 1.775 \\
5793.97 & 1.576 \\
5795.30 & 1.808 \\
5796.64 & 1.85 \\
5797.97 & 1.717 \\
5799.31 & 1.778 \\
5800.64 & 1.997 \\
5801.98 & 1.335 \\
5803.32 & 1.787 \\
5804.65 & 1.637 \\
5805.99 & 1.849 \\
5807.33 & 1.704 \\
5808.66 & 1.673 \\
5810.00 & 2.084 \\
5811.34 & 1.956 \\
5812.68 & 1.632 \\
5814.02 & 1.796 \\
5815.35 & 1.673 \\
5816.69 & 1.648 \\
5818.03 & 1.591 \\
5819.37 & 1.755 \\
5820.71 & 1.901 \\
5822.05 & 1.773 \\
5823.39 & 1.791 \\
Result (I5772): 1.0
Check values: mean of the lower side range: 1.75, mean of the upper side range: 1.76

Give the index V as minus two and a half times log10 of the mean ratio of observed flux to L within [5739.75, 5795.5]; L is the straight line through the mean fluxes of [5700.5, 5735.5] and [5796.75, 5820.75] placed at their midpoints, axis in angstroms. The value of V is -0.02 mag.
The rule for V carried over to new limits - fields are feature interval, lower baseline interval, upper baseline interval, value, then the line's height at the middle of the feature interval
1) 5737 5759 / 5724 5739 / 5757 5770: -0.08 mag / 1.62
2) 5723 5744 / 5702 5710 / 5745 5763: 0.06 mag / 1.67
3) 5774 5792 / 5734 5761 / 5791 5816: 0.04 mag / 1.74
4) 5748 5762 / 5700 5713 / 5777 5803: -0.03 mag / 1.67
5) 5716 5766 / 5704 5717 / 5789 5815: 0.02 mag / 1.67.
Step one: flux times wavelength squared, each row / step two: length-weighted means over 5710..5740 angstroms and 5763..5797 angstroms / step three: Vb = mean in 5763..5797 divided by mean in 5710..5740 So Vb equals 1.10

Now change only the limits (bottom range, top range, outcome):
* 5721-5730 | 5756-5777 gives 1.14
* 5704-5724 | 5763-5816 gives 1.08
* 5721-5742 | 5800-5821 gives 1.15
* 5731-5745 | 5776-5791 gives 1.03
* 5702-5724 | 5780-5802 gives 1.10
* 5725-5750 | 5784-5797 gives 1.13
